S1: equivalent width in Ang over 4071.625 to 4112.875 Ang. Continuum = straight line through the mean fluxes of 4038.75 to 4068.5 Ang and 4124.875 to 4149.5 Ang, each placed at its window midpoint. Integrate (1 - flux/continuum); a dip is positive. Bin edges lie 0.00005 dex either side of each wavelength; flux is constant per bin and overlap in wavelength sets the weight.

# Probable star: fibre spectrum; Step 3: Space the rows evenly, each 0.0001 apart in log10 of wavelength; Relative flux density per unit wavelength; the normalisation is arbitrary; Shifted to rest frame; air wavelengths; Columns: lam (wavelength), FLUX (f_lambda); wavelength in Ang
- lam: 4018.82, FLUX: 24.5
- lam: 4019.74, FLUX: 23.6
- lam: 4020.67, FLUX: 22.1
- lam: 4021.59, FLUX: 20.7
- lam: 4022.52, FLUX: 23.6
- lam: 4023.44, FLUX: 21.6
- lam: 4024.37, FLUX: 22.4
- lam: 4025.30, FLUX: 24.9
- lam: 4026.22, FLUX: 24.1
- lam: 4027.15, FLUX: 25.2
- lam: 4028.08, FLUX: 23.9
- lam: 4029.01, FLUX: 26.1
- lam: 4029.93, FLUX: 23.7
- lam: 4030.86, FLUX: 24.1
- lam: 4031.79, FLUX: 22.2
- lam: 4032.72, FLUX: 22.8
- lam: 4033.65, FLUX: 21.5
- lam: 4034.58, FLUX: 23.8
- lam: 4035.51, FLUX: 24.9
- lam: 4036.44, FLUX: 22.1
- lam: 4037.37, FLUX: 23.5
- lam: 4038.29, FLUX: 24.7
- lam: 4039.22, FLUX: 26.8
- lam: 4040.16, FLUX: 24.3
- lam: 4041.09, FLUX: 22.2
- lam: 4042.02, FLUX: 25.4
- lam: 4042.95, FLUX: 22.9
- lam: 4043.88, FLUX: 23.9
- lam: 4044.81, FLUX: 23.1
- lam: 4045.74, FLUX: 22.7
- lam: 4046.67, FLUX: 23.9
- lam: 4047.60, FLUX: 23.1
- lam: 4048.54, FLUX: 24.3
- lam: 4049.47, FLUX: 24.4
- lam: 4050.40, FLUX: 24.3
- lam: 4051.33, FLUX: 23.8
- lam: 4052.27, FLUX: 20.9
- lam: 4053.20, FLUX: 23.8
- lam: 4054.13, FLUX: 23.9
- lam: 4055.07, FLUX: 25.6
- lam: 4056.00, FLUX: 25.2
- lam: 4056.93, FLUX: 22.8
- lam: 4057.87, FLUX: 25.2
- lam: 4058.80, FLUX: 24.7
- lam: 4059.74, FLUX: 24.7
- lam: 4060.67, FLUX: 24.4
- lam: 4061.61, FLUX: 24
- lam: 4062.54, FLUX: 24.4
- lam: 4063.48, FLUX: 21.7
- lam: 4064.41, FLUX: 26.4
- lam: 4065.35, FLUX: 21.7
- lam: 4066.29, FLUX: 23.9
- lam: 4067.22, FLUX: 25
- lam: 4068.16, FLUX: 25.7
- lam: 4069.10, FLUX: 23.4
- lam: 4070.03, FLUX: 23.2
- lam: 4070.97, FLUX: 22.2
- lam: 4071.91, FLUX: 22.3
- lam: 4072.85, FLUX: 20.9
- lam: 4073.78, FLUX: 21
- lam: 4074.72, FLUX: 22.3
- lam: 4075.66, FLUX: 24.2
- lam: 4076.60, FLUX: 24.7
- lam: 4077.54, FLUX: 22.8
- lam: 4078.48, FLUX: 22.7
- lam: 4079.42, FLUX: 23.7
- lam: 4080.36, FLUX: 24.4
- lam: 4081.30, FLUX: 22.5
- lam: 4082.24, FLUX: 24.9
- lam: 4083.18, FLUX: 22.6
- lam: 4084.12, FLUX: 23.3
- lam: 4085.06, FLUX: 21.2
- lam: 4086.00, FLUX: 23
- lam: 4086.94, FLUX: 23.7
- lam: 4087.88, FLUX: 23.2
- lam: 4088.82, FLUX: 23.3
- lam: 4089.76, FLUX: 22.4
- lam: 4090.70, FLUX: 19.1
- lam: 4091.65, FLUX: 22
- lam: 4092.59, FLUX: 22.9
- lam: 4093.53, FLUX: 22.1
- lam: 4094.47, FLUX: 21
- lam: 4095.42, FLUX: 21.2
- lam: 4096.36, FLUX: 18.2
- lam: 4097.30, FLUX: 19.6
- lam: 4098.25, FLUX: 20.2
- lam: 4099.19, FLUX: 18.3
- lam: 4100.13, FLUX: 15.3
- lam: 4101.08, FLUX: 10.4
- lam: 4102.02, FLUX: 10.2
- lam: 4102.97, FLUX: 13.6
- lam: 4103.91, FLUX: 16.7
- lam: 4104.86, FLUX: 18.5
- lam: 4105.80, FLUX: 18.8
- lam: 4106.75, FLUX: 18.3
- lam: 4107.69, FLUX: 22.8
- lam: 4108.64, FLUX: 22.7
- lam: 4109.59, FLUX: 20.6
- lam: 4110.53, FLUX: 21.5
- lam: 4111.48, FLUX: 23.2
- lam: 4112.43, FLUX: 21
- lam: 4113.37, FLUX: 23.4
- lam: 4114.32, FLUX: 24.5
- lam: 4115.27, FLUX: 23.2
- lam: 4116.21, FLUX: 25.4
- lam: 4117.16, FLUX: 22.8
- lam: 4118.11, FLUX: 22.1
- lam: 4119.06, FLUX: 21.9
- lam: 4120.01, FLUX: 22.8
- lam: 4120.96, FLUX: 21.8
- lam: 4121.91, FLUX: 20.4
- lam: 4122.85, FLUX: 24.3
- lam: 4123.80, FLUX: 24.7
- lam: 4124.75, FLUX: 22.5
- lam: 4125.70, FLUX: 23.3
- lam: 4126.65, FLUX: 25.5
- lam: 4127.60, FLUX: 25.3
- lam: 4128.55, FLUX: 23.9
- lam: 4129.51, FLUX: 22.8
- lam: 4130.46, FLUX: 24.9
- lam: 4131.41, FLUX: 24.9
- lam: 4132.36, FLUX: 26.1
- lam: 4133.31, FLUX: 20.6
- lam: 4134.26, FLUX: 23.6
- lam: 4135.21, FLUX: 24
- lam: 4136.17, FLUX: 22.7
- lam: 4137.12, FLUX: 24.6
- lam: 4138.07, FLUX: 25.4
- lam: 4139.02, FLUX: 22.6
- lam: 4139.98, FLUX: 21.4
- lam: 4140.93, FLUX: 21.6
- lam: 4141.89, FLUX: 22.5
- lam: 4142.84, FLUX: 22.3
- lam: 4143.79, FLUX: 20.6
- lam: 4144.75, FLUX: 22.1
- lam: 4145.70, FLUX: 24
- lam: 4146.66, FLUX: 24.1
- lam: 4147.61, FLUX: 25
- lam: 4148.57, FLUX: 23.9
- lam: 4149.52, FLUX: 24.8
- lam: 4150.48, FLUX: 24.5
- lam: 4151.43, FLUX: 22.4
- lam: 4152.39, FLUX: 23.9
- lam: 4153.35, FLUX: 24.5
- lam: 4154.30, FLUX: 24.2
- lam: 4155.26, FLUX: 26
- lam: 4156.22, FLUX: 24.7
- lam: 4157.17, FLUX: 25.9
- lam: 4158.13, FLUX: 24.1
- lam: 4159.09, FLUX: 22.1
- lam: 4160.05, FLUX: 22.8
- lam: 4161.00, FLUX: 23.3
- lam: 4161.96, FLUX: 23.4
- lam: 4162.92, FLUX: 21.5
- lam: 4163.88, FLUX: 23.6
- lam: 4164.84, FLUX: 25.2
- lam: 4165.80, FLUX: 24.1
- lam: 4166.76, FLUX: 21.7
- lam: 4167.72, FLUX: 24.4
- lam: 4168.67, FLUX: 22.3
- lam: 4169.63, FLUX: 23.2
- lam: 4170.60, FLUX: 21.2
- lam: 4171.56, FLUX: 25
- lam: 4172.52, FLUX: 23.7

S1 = 5.1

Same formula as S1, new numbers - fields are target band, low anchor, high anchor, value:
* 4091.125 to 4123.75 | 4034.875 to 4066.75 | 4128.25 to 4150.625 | 4.4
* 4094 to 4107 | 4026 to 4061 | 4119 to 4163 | 3.6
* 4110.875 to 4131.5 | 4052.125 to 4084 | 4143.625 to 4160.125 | 0.4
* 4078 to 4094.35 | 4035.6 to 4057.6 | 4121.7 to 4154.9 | 0.7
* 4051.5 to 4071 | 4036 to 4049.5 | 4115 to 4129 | -0.2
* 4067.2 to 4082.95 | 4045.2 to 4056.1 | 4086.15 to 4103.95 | -1.4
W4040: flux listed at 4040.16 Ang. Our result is 24.3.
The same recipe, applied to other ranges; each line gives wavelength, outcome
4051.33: 23.8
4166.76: 21.7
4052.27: 20.9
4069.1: 23.4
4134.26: 23.6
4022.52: 23.6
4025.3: 24.9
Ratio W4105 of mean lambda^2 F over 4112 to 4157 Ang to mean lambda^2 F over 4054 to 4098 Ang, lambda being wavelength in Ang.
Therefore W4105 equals 1.05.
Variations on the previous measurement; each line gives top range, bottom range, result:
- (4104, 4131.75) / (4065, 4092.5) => 1.00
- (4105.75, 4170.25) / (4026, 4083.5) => 1.02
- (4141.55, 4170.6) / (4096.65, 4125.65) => 1.18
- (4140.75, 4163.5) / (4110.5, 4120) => 1.04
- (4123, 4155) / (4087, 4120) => 1.18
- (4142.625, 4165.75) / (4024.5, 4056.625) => 1.05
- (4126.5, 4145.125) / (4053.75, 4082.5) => 1.02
